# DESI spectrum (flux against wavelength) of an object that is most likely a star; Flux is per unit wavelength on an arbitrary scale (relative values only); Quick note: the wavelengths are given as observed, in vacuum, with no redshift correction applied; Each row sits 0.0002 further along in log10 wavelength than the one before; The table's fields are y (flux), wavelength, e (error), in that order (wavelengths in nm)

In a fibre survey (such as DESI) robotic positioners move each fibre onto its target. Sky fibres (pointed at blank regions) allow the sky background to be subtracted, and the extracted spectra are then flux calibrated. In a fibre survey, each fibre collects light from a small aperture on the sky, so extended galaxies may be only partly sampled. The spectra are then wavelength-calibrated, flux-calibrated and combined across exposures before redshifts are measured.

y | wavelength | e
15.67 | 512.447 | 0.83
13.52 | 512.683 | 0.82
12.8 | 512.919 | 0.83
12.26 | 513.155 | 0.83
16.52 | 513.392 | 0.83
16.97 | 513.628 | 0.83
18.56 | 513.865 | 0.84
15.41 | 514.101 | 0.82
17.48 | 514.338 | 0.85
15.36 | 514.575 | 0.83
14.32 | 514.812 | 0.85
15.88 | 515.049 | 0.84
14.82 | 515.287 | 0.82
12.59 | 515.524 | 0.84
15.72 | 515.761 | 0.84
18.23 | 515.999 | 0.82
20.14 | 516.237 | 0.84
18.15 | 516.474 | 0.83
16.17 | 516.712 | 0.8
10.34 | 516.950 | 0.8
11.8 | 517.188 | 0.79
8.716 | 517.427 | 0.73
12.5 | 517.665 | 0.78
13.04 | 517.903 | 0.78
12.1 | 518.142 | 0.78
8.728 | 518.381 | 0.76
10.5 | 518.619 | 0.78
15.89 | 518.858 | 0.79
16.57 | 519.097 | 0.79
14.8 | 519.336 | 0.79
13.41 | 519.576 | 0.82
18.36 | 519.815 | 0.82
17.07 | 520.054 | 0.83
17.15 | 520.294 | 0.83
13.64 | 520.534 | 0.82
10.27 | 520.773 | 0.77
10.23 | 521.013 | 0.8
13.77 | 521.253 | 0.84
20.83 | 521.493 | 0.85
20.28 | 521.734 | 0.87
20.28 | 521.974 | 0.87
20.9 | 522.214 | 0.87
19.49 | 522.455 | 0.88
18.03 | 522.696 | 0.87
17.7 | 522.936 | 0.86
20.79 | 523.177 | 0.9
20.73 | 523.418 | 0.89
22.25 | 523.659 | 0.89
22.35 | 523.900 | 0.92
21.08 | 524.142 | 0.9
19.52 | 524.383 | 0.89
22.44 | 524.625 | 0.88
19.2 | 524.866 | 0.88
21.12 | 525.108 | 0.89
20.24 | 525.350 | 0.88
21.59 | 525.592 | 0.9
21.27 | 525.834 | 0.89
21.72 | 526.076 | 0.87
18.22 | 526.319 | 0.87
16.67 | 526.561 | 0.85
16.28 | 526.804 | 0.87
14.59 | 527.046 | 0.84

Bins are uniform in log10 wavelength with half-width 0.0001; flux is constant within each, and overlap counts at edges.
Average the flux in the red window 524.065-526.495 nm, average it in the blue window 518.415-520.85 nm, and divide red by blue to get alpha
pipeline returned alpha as 1.4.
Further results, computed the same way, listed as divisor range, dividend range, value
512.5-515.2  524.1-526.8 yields 1.31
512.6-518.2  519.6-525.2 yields 1.25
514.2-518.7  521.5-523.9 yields 1.44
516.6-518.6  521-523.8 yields 1.65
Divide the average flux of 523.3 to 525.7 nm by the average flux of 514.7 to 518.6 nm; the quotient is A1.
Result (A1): 1.52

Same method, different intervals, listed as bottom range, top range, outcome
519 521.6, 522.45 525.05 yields 1.35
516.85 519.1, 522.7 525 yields 1.74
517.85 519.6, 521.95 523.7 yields 1.52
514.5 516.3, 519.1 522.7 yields 1.05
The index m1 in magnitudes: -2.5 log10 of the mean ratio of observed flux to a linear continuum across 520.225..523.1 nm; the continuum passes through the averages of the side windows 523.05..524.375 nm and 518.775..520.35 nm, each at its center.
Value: 0.11 mag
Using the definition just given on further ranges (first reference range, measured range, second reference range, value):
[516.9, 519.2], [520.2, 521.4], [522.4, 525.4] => 0.21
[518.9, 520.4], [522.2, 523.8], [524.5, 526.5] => -0.07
